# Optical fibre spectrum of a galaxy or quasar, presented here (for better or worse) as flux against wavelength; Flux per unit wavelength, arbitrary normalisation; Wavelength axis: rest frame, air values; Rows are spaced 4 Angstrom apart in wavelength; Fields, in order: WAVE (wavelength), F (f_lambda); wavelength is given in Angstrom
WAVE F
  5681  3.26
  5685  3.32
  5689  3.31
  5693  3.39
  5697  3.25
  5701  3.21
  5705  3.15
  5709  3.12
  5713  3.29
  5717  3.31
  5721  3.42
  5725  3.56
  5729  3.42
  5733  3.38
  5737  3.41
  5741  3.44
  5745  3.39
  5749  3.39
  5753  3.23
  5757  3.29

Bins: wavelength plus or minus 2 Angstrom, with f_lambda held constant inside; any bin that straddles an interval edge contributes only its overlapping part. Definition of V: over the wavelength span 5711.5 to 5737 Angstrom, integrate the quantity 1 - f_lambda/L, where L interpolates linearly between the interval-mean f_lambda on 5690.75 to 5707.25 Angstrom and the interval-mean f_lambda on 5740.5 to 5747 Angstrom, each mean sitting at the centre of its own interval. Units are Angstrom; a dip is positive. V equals -0.5 Angstrom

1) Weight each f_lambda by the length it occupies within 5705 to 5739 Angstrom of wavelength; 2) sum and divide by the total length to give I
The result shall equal 3.35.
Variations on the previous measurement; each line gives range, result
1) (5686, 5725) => 3.29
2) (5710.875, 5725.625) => 3.38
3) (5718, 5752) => 3.42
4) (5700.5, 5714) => 3.18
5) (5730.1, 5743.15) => 3.41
